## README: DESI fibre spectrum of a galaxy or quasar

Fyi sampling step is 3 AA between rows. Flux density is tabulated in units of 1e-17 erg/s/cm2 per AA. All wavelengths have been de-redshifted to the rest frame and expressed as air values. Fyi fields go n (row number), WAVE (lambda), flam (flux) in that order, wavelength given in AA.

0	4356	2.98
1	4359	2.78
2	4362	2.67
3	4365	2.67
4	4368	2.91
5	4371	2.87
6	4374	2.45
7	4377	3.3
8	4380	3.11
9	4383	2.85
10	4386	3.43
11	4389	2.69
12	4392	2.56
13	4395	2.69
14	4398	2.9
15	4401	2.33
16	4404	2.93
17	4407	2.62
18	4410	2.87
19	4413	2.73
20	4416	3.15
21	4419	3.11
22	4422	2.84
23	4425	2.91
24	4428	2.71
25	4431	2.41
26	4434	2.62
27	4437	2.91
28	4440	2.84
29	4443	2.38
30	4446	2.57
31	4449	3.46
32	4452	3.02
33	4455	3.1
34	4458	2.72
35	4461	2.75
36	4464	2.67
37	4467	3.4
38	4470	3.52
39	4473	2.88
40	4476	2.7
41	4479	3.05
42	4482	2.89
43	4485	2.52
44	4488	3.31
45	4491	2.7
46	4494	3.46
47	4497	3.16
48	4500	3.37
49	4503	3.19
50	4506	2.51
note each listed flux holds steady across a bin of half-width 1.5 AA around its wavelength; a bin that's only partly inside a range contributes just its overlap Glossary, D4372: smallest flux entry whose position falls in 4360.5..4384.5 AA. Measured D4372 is 2.45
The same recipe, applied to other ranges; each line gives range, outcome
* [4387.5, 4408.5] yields 2.33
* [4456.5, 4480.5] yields 2.67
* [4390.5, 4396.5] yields 2.56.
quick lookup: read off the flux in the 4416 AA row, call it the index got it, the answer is 3.15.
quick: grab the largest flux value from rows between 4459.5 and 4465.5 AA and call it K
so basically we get 2.75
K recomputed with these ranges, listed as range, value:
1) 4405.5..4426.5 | 3.15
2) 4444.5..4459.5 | 3.46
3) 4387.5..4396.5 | 2.69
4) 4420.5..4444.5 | 2.91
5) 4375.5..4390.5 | 3.43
